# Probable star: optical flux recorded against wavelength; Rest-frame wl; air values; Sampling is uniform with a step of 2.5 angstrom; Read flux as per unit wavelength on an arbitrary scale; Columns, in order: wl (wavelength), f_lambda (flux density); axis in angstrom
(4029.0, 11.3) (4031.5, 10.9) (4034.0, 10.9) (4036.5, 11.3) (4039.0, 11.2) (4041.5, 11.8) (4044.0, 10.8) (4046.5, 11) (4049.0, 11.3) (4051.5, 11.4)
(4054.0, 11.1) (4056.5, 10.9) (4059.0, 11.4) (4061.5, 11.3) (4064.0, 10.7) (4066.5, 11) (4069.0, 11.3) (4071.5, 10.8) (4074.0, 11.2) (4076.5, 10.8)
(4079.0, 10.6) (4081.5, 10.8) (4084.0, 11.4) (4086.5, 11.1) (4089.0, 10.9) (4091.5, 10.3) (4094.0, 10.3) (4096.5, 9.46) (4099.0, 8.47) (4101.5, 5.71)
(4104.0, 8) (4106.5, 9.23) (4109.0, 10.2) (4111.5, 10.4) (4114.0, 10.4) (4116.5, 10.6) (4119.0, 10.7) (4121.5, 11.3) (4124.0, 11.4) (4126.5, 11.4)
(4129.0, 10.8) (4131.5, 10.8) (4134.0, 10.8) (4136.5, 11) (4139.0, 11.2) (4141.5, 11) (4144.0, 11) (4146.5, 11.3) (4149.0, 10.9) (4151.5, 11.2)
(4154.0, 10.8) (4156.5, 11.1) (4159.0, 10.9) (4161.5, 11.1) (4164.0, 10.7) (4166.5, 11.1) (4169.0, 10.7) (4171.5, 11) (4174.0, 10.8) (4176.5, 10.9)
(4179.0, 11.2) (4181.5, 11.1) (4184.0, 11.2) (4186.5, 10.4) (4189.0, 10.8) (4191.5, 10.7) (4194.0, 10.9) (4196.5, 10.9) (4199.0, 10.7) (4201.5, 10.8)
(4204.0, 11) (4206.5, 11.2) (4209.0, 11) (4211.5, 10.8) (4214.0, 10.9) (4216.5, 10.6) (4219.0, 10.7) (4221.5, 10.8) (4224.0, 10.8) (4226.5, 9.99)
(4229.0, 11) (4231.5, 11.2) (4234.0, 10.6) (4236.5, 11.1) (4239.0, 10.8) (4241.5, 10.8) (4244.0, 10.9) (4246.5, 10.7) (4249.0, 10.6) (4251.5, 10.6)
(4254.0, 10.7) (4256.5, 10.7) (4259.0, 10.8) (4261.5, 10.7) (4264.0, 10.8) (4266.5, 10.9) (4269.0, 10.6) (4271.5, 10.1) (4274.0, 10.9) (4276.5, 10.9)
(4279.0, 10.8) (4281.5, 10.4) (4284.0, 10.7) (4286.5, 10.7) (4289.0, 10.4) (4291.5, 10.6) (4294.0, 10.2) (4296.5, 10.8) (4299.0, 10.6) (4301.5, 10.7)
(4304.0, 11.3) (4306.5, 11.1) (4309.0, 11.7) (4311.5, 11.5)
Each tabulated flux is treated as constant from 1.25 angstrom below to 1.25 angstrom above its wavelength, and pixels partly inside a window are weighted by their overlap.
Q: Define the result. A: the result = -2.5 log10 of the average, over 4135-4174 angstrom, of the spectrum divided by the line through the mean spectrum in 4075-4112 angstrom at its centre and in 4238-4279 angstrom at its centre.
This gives -0.08 mag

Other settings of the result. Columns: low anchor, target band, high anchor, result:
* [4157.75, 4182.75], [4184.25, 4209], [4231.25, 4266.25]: 0.005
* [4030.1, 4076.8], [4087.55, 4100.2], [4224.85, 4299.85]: 0.117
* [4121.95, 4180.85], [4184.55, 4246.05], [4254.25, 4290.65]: 0.002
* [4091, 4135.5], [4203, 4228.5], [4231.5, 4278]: -0.024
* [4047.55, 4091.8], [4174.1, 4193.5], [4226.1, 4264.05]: -0.004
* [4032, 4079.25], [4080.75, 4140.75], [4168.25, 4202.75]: 0.074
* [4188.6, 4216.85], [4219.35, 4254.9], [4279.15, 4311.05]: 0.008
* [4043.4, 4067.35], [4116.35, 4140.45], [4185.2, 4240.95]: -0.005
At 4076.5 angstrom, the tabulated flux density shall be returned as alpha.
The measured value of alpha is 10.8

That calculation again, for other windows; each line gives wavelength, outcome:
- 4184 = 11.2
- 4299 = 10.6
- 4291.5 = 10.6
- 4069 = 11.3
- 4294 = 10.2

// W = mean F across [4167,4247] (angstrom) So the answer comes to 10.8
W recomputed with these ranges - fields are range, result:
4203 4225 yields 10.9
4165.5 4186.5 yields 11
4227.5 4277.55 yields 10.8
